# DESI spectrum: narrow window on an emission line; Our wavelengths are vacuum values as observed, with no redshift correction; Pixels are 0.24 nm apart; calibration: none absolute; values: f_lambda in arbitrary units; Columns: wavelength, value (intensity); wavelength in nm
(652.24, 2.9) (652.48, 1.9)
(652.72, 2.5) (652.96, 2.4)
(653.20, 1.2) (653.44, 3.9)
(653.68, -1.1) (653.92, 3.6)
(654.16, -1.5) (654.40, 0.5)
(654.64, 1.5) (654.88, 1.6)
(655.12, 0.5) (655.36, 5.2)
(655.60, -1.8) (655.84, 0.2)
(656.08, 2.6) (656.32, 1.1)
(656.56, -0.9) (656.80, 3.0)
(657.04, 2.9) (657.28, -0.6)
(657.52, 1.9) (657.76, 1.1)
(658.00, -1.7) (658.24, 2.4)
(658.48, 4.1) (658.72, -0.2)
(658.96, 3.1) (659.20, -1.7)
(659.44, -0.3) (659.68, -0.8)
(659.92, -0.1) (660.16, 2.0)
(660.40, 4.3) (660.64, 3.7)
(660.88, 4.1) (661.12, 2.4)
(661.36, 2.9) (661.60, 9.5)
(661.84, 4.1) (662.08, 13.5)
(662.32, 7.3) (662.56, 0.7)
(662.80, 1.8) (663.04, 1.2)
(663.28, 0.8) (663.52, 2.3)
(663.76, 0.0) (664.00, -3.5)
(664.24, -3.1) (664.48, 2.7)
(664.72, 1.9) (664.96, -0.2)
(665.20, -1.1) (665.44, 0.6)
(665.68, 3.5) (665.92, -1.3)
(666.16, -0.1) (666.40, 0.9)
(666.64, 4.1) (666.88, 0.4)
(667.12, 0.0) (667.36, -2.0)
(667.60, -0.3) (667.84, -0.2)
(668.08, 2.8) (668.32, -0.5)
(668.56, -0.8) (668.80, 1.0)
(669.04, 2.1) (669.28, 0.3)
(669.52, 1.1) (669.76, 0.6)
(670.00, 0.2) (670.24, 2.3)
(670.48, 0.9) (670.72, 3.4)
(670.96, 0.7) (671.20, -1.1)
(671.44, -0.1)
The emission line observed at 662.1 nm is [O II]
